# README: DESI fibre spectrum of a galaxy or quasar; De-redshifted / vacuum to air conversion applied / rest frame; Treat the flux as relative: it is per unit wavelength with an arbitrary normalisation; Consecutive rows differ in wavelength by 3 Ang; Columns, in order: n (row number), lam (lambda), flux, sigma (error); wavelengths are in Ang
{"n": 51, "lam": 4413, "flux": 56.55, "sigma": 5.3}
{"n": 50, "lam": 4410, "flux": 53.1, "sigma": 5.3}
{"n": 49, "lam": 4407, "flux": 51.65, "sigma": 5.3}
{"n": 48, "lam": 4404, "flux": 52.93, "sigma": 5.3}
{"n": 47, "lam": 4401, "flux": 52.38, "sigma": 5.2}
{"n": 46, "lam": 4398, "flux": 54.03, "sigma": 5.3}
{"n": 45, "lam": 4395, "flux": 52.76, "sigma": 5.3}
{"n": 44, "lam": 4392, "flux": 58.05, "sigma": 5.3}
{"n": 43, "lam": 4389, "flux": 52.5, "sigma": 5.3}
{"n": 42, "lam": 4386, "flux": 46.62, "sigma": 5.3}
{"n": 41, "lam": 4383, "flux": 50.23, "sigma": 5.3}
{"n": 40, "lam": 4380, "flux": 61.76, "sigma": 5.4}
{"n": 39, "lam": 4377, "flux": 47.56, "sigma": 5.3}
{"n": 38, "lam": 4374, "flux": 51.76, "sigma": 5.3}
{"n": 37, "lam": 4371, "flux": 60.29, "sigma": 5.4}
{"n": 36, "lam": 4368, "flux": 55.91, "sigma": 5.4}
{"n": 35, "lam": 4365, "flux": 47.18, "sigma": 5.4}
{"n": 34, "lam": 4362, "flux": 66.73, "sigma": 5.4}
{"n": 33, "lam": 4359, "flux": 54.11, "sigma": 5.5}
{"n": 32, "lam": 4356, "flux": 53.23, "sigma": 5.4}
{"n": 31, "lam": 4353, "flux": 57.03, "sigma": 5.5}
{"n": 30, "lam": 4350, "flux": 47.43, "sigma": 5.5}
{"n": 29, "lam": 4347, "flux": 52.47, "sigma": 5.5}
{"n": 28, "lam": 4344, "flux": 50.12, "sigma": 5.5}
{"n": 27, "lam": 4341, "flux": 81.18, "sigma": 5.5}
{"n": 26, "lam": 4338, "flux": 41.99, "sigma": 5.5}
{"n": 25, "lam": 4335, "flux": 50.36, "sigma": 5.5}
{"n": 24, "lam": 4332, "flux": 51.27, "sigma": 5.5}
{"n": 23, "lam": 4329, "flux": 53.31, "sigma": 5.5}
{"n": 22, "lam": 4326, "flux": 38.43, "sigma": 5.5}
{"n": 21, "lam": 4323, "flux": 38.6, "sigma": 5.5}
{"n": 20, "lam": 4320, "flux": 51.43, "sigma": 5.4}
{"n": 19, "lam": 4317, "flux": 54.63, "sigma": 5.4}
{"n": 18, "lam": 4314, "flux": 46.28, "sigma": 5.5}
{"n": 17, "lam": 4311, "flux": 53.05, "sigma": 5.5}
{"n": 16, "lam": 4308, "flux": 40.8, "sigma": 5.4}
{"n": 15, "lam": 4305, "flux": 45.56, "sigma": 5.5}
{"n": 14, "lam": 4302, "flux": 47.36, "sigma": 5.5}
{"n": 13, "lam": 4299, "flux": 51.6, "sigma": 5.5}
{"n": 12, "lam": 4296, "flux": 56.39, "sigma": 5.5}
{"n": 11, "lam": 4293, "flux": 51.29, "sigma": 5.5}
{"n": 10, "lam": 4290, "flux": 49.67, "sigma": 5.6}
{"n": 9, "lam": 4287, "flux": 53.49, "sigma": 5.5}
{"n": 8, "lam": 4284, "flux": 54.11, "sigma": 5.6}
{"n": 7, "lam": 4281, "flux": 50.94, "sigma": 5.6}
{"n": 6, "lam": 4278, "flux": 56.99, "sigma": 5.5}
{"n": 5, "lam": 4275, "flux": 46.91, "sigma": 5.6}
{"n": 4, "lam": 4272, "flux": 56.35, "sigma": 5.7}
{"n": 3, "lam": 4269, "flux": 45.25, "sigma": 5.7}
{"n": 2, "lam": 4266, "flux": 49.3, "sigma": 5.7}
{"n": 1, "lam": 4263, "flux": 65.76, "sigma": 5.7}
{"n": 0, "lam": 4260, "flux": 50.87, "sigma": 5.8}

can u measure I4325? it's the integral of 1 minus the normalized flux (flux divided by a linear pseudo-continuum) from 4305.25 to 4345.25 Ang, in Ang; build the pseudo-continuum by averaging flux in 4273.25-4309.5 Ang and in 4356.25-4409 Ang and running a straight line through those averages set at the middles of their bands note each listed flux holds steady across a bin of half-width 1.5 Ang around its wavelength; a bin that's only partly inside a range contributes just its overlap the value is 1.4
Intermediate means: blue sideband 50.5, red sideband 53.9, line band 50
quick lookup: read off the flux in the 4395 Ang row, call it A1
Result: 52.76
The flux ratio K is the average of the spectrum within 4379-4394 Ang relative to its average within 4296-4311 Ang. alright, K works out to 1.12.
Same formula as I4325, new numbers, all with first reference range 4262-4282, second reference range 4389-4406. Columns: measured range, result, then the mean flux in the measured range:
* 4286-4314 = 1.8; 49.7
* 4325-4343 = 0.1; 53.1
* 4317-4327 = 1.6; 44.8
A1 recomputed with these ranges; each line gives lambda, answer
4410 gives 53.1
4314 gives 46.28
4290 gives 49.67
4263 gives 65.76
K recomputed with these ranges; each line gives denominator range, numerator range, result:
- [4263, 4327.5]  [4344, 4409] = 1.07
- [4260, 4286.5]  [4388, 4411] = 1.01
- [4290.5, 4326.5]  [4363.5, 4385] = 1.11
